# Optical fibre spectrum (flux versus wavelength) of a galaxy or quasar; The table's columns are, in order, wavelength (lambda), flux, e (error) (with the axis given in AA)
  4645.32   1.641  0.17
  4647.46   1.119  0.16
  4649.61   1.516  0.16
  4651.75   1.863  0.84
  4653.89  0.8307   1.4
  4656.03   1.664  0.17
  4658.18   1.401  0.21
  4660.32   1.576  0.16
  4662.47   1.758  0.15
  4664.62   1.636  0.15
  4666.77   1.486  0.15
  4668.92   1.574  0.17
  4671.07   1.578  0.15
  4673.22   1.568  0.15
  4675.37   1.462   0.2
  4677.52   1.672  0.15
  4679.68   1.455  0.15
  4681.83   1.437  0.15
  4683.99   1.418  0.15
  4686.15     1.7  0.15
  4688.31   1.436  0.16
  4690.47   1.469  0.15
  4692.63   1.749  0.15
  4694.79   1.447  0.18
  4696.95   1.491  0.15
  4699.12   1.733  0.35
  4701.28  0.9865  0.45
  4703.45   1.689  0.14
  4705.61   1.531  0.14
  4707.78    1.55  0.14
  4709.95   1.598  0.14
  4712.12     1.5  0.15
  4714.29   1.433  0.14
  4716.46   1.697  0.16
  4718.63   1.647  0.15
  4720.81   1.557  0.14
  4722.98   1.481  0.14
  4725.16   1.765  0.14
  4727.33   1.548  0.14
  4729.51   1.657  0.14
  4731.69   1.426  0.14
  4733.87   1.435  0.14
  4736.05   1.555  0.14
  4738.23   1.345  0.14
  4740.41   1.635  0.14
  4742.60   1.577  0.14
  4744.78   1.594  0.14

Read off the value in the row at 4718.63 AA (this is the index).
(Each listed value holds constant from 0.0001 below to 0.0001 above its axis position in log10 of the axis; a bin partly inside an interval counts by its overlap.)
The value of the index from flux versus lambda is 1.647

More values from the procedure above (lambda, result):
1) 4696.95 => 1.491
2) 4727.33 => 1.548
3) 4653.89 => 0.8307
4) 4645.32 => 1.641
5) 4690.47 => 1.469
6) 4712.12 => 1.5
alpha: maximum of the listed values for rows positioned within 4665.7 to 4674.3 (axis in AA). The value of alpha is 1.578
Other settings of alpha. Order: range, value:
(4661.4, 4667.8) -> 1.758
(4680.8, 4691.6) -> 1.7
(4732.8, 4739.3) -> 1.555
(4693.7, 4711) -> 1.733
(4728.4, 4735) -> 1.657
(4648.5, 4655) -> 1.863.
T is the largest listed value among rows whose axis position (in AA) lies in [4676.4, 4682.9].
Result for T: 1.672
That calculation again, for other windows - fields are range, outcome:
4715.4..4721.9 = 1.697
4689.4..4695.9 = 1.749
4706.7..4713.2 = 1.598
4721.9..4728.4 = 1.765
